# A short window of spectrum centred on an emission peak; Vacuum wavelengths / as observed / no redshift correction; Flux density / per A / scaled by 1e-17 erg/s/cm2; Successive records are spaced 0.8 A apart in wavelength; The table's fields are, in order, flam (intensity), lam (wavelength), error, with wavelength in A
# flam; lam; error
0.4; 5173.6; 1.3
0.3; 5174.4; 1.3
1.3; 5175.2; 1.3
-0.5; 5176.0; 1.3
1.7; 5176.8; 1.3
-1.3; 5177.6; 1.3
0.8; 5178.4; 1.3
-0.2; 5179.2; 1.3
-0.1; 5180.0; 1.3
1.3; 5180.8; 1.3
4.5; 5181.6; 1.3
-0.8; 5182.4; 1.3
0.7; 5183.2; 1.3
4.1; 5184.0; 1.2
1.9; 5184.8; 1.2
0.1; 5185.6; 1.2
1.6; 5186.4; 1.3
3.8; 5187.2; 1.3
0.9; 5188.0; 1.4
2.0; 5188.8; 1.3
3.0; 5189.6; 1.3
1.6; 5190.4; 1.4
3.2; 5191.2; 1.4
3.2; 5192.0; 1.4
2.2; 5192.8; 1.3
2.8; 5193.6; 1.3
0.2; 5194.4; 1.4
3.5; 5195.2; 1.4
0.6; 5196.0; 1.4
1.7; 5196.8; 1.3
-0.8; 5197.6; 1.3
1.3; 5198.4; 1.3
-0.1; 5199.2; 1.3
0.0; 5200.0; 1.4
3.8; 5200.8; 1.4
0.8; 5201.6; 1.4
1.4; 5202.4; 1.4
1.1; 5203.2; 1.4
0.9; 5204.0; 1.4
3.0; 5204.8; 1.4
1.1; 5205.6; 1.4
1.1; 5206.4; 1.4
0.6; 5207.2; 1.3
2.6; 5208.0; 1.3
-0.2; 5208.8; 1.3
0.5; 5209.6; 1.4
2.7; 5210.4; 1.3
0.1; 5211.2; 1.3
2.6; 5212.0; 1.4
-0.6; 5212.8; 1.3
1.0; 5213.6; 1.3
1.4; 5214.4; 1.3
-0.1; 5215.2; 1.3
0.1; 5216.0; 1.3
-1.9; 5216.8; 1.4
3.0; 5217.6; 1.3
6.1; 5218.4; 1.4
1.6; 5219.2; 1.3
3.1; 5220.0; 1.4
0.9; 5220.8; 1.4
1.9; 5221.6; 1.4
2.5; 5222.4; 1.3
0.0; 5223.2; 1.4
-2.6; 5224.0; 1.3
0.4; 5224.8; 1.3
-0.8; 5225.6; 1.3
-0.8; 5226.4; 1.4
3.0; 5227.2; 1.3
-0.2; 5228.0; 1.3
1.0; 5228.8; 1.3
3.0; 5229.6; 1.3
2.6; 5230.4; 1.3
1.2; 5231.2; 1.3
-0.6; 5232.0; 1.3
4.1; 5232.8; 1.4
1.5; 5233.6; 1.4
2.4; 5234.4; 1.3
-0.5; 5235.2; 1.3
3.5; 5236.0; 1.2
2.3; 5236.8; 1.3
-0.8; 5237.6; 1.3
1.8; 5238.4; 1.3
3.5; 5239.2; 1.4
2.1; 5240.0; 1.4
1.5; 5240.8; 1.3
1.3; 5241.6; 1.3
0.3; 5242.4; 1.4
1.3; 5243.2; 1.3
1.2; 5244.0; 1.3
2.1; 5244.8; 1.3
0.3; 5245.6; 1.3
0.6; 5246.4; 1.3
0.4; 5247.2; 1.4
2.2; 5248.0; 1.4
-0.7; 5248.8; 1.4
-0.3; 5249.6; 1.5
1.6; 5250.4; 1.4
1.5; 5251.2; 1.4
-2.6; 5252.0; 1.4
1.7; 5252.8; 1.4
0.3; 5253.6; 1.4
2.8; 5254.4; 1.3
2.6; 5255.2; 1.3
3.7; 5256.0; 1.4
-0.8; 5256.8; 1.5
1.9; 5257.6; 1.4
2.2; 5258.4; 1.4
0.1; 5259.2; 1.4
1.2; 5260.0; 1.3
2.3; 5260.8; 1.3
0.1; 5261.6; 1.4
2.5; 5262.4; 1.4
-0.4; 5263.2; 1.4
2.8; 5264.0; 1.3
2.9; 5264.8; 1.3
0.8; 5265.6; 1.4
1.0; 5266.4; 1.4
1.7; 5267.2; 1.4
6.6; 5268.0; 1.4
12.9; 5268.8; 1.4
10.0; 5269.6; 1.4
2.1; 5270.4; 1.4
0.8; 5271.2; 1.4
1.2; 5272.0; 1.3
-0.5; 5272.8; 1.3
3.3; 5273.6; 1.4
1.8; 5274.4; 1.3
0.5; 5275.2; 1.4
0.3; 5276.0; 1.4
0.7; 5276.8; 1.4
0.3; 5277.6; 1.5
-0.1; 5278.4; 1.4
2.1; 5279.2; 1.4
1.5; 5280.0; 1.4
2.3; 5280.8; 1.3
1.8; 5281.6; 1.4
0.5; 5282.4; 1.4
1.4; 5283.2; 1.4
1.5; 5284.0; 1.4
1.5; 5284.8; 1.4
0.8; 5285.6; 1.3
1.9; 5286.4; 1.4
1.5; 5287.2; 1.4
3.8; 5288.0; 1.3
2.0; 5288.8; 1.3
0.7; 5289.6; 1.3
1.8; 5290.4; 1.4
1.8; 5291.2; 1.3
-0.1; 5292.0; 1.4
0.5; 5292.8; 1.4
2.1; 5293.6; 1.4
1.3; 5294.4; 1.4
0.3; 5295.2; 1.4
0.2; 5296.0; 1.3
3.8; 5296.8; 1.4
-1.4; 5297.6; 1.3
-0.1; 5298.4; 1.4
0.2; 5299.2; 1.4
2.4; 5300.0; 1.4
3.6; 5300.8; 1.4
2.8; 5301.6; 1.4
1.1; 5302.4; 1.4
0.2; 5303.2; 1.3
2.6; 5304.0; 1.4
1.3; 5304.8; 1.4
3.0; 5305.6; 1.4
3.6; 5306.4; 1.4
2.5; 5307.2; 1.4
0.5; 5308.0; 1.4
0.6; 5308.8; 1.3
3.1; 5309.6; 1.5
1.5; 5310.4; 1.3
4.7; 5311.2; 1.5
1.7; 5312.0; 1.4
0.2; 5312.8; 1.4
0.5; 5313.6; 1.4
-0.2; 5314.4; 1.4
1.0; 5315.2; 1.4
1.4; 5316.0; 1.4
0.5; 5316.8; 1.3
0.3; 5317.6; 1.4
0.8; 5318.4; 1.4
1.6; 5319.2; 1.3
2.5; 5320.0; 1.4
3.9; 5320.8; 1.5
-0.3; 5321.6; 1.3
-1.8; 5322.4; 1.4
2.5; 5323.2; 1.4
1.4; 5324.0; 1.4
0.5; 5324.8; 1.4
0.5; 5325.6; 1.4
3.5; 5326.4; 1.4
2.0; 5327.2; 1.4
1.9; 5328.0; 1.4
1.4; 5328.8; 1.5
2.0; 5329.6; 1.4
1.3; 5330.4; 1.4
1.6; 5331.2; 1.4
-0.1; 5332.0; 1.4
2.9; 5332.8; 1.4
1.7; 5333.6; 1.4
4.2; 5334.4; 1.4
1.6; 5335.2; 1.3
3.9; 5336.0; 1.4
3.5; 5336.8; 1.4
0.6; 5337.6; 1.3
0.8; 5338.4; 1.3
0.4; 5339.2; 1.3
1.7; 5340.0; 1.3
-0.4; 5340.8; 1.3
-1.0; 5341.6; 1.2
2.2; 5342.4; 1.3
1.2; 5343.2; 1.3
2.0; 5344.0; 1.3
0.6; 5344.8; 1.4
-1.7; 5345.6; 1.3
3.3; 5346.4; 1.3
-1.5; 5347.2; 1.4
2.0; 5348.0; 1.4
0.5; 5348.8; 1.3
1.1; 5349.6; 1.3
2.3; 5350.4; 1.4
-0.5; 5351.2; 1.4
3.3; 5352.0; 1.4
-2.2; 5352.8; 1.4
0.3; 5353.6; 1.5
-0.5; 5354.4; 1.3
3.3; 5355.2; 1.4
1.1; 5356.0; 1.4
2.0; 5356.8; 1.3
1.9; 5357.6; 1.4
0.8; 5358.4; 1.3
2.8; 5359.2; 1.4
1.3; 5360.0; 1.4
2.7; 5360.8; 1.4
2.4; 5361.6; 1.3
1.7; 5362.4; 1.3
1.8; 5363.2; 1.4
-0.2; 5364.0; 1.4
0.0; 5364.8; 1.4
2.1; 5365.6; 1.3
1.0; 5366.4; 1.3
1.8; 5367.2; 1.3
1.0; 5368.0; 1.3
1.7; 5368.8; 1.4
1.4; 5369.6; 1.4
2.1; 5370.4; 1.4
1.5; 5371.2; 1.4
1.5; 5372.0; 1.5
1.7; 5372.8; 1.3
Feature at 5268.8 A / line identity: [O III]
